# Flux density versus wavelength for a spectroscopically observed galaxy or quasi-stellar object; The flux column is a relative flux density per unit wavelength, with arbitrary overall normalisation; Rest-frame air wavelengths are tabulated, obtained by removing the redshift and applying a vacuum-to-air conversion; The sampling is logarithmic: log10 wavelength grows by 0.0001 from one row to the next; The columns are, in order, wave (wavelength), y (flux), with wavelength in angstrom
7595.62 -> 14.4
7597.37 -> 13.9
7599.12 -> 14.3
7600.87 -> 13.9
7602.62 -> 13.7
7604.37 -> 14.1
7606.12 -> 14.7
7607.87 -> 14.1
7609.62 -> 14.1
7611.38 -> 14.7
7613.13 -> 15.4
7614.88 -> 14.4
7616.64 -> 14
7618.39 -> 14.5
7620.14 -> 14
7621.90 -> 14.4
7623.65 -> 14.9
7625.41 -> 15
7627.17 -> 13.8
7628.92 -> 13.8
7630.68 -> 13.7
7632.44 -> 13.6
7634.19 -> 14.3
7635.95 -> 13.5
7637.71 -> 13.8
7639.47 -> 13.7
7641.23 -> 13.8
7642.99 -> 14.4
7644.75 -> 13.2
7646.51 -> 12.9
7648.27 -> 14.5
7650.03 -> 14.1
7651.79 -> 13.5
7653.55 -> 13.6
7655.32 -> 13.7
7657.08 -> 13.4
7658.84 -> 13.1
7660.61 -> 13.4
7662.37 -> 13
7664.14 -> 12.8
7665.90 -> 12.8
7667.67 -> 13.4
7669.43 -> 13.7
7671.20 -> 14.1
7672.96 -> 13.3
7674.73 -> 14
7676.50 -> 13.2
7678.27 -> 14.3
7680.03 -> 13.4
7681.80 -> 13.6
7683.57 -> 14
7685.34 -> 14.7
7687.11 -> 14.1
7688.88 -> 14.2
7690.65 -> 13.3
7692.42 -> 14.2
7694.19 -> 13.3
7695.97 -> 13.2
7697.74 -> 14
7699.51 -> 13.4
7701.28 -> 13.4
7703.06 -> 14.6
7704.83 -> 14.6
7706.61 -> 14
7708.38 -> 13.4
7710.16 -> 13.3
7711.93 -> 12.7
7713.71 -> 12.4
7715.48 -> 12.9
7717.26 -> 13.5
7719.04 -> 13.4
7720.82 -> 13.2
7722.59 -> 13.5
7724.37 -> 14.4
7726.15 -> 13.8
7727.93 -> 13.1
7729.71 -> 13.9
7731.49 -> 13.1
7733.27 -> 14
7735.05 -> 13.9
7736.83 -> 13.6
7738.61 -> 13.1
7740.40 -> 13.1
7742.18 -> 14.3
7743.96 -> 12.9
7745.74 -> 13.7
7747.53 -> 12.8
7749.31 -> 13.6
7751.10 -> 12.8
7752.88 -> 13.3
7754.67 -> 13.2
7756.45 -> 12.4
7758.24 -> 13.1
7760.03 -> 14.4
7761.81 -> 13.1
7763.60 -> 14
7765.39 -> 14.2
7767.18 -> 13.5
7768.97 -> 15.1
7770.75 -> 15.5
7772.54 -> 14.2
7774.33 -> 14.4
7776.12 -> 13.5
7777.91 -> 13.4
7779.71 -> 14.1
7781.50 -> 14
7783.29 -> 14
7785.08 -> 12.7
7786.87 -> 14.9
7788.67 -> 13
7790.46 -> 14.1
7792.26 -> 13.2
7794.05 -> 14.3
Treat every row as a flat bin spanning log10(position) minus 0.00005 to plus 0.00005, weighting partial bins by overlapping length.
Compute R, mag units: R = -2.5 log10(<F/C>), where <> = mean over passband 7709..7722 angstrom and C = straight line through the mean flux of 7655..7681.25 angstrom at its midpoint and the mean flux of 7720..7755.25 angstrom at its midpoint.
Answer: 0.03 mag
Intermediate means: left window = 13.4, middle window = 13.1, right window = 13.5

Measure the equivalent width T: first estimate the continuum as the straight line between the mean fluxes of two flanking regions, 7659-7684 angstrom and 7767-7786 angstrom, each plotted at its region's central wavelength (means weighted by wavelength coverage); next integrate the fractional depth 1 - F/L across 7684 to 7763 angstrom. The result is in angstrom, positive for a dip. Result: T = 1.38 angstrom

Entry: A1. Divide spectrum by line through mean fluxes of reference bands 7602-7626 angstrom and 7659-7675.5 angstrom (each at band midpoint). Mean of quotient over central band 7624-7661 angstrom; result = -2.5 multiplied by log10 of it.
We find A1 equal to 0.01 mag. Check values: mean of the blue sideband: 14.4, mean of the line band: 13.8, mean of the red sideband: 13.4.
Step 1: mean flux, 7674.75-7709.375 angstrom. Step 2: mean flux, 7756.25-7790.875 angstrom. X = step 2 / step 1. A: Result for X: 1.0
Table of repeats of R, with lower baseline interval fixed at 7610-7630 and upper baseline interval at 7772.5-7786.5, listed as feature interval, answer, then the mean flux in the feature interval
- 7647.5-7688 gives 0.047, 13.6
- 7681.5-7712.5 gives 0.026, 13.8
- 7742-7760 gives 0.056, 13.2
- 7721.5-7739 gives 0.027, 13.7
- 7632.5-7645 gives 0.040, 13.8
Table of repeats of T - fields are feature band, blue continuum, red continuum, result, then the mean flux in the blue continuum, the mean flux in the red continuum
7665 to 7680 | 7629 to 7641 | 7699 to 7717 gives 0.03 angstrom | 13.8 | 13.5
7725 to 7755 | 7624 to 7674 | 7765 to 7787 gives 1.14 angstrom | 13.7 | 14.1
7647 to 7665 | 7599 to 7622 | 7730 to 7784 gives 0.78 angstrom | 14.3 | 13.7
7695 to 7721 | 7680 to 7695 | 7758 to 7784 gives 0.86 angstrom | 13.9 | 14.1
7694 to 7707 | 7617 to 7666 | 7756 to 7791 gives 0.00 angstrom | 13.8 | 13.9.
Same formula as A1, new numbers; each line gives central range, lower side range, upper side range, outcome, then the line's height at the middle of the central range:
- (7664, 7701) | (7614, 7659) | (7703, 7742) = 0.002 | 13.7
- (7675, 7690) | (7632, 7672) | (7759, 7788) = -0.018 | 13.7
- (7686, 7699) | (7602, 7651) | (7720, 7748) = 0.000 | 13.8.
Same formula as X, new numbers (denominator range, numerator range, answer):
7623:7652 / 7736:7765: 0.96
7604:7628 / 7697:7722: 0.93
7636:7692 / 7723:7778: 1.00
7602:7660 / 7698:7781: 0.97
